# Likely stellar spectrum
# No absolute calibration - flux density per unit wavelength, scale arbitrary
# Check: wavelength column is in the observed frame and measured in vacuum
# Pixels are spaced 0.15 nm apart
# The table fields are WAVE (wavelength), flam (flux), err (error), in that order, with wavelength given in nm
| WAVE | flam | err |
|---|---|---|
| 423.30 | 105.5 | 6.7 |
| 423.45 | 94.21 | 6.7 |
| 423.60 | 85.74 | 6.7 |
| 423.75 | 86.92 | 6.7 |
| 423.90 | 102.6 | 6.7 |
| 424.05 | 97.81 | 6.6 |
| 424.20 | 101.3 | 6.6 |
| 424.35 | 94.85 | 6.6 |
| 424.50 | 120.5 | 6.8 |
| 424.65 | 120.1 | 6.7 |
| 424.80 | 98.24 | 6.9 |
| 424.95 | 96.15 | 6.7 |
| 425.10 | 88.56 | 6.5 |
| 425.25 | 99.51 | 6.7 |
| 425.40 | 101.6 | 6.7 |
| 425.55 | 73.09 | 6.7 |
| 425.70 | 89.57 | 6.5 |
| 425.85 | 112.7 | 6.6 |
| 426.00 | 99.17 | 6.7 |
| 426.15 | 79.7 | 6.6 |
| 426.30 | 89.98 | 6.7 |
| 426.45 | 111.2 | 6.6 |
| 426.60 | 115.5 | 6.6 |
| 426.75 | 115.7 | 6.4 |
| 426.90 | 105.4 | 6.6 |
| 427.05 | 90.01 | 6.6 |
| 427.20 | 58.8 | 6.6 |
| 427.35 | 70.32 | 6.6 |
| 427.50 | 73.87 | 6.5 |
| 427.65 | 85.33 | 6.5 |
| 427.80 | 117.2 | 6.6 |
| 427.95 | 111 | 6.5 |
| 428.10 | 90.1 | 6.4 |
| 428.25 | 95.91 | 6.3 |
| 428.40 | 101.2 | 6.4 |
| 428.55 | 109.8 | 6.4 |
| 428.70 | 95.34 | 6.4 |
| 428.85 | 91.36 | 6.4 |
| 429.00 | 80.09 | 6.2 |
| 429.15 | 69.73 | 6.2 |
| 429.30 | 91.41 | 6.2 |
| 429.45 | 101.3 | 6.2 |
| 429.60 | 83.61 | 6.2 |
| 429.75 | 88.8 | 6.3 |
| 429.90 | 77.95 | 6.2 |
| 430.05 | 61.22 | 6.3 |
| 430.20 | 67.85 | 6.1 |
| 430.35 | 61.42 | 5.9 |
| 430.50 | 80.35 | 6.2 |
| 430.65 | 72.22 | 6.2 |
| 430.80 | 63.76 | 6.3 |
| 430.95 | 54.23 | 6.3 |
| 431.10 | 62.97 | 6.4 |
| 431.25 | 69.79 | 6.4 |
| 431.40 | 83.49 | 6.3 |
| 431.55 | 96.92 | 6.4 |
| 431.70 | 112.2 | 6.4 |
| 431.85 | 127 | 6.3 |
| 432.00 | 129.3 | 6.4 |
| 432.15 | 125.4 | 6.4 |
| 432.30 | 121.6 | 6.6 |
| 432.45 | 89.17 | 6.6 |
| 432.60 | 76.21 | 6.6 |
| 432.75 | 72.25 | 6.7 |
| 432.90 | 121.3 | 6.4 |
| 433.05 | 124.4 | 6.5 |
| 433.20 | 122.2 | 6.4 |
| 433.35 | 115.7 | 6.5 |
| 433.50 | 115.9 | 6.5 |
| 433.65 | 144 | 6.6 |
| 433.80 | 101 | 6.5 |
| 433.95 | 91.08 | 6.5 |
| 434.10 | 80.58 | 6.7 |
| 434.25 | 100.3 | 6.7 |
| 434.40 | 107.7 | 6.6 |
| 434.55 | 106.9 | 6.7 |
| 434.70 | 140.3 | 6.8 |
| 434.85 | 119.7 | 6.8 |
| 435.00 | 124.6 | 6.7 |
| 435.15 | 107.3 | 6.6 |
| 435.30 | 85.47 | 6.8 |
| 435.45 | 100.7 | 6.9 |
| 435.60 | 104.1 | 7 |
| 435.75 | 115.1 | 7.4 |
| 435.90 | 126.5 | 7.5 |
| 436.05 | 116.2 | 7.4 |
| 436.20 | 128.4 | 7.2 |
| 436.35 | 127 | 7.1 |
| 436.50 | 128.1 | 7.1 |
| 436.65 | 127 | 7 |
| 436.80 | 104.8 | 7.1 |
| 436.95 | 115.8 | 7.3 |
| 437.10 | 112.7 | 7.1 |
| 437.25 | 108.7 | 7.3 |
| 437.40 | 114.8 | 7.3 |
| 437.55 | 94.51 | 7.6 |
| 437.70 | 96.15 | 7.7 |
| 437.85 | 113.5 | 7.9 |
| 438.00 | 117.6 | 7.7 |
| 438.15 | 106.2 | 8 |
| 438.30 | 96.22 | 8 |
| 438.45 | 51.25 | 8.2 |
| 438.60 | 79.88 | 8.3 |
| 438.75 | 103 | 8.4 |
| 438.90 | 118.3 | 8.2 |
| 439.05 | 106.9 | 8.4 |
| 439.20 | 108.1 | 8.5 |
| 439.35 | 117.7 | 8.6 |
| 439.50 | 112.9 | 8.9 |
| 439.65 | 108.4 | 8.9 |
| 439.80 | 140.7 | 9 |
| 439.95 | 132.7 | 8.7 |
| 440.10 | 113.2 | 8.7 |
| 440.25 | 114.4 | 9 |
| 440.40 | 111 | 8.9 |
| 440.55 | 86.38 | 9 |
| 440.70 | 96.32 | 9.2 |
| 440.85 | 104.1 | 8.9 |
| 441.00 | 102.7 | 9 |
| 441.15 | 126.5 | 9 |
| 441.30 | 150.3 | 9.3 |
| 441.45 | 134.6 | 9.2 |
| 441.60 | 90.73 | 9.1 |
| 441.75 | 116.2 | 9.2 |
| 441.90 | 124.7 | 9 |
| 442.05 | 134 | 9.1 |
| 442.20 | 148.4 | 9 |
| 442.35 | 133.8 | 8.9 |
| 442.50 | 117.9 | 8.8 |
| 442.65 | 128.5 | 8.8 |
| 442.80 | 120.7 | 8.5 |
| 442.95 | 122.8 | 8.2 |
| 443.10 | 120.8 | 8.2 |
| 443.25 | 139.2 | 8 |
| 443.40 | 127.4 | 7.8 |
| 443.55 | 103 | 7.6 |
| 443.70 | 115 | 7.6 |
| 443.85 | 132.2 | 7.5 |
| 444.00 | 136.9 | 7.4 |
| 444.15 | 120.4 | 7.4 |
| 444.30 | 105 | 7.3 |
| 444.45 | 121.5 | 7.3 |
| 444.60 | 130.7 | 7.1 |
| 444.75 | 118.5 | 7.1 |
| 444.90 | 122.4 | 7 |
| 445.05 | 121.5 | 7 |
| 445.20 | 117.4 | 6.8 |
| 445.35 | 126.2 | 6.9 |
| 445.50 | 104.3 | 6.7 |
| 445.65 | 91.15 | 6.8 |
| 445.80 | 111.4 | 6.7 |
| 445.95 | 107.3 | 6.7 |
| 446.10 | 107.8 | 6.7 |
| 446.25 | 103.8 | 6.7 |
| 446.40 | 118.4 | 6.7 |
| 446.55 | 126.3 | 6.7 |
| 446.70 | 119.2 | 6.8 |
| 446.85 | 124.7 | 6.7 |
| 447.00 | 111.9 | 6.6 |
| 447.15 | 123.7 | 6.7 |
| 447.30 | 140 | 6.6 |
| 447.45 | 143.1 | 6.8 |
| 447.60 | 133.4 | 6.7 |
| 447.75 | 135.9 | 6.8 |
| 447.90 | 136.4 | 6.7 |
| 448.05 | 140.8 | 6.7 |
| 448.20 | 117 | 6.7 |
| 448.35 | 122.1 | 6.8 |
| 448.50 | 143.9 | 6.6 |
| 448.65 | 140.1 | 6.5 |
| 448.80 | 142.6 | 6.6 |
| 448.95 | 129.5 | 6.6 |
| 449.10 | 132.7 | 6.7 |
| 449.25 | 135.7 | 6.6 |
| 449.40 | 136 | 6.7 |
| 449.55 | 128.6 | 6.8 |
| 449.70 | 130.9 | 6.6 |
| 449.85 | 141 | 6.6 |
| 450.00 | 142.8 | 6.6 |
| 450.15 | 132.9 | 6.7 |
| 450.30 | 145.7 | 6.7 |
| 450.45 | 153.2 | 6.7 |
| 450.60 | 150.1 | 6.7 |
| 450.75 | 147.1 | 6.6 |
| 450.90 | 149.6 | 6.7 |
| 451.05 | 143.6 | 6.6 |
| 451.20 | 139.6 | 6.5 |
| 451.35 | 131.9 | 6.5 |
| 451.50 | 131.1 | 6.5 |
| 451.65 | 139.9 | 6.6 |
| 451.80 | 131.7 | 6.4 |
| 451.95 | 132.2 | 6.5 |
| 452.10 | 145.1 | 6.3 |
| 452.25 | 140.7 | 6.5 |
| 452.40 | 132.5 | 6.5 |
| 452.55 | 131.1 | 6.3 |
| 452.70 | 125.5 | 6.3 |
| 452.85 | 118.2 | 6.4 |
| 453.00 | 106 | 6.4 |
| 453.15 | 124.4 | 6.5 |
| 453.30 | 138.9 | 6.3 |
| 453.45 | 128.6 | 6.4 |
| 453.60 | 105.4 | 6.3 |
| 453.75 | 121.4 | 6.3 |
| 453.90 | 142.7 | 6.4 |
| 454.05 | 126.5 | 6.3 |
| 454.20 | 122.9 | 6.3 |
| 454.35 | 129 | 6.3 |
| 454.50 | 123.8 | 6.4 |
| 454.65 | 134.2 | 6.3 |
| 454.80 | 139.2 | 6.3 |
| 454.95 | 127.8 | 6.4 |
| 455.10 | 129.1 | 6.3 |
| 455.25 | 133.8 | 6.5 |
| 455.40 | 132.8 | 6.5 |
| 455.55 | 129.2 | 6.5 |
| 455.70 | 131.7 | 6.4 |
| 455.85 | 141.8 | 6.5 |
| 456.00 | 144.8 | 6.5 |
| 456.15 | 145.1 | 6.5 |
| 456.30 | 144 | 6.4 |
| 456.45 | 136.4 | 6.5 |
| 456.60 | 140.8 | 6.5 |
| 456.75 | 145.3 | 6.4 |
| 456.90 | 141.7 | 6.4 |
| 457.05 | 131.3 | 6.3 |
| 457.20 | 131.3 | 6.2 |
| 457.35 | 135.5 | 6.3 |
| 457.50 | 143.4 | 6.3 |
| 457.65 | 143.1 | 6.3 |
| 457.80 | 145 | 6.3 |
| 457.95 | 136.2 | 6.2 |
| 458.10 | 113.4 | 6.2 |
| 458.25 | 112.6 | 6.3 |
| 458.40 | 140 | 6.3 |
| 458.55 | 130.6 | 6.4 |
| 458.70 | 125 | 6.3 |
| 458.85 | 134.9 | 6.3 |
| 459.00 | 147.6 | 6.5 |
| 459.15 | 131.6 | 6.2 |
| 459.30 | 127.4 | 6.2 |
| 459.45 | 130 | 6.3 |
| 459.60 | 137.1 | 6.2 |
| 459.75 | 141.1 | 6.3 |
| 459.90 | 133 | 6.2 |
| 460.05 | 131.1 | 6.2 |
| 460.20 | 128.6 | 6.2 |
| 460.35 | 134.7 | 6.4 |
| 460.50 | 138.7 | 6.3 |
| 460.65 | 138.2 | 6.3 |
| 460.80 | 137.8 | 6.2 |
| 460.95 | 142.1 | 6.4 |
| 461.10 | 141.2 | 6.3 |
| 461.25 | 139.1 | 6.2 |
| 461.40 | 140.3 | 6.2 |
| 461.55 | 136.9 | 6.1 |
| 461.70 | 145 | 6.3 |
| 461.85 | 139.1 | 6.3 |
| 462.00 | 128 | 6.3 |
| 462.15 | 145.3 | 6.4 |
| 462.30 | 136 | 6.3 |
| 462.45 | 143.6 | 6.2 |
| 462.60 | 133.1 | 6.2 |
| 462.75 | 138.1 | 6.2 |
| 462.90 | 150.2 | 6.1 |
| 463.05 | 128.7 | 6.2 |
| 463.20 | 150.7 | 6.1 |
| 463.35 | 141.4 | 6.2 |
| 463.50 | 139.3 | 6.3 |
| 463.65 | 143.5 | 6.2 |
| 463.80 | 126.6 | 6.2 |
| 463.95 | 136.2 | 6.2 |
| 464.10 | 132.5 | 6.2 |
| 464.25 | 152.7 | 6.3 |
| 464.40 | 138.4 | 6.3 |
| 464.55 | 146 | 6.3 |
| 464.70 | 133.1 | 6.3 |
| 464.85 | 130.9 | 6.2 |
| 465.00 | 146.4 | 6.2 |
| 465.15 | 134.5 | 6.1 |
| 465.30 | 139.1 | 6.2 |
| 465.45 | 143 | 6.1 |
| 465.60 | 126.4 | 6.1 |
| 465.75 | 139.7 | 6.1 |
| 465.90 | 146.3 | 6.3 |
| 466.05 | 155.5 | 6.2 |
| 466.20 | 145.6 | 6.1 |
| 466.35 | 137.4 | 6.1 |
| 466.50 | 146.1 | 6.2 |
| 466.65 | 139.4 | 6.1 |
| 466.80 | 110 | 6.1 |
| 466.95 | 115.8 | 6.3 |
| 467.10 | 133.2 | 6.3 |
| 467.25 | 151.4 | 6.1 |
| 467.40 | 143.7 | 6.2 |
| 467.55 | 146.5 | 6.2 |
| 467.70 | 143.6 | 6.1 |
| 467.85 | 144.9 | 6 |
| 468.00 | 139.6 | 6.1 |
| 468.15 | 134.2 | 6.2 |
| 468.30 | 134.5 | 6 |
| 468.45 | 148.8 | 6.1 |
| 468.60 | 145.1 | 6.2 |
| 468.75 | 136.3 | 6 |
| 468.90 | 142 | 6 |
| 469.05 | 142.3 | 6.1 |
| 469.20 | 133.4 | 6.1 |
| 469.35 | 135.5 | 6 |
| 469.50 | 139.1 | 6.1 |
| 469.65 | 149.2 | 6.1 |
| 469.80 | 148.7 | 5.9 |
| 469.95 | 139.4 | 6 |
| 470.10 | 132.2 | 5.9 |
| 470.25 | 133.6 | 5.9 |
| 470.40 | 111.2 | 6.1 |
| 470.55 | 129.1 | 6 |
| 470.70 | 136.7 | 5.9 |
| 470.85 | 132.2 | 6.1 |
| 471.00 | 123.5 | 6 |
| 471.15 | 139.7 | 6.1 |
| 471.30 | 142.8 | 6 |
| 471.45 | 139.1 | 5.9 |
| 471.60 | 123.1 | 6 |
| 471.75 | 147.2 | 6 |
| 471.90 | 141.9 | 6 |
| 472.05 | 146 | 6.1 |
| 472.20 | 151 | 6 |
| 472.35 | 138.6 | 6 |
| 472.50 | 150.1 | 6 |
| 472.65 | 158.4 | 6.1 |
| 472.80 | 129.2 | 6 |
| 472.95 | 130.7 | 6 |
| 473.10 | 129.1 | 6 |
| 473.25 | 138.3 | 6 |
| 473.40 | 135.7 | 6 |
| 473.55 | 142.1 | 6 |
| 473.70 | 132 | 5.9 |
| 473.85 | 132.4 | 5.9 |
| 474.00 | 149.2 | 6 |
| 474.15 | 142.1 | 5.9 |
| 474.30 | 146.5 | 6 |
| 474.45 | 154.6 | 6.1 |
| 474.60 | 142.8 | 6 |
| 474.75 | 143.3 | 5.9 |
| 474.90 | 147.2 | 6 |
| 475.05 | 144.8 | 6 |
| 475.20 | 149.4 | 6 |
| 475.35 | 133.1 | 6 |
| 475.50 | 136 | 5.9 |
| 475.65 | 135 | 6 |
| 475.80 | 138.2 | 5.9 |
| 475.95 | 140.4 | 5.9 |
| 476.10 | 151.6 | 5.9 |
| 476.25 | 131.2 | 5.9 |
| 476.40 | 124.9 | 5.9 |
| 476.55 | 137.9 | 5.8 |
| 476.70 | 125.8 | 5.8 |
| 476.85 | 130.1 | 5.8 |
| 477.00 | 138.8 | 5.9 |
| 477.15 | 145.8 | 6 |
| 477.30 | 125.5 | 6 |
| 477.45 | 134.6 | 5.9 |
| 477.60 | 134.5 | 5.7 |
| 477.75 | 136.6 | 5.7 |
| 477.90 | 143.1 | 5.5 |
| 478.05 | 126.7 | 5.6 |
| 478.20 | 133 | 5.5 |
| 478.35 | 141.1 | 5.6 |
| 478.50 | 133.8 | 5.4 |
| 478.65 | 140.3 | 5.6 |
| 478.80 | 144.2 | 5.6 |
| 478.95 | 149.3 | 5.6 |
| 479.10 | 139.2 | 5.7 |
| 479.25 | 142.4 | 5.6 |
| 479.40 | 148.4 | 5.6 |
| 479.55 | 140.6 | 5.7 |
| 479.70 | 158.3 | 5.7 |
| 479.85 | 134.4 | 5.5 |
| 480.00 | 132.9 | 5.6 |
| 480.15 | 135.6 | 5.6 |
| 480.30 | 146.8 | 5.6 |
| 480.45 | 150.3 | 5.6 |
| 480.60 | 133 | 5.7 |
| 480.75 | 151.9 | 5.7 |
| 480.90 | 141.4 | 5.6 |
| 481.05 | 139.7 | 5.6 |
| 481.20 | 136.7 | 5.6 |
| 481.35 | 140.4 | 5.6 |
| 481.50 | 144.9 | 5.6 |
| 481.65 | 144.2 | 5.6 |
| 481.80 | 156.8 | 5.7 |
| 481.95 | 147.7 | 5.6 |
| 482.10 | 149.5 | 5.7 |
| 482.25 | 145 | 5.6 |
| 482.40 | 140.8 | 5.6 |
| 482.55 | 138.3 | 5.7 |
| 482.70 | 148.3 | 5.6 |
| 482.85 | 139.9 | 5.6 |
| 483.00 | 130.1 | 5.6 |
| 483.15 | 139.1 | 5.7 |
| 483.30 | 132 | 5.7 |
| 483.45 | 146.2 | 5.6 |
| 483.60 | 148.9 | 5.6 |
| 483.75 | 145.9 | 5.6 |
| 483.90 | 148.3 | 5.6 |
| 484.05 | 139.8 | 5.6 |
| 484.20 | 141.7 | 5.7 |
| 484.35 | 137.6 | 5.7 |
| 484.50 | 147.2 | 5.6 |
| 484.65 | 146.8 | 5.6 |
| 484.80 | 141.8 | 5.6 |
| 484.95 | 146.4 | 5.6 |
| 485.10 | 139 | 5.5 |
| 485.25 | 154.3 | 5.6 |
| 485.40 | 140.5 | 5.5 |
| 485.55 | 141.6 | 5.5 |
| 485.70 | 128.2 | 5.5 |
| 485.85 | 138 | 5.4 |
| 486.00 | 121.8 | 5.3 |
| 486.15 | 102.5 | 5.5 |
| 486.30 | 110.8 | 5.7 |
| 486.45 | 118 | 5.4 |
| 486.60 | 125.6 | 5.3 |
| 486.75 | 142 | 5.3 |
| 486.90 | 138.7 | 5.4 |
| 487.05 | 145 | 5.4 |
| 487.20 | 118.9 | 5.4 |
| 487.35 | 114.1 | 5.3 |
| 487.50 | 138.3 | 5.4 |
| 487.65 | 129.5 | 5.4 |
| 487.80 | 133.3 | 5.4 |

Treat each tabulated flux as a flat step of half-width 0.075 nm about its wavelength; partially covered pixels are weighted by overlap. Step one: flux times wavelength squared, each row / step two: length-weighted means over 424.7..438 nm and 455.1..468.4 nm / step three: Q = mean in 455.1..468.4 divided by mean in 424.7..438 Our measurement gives 1.6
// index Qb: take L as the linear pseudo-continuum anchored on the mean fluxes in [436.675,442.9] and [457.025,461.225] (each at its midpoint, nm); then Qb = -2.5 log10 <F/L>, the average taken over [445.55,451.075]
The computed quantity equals -0.07 mag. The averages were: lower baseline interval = 113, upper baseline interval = 134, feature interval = 131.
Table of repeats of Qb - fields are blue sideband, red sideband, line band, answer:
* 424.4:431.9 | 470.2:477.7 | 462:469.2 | -0.082 mag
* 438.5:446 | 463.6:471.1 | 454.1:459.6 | -0.041 mag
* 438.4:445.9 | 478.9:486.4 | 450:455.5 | -0.087 mag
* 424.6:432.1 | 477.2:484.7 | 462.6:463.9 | -0.124 mag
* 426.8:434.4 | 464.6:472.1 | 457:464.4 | -0.063 mag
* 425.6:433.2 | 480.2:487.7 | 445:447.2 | -0.079 mag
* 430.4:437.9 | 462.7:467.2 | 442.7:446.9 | -0.016 mag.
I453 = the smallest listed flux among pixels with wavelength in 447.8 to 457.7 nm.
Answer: 105.4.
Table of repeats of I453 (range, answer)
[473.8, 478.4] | 124.9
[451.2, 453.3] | 106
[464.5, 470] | 110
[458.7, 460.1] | 125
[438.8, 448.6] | 86.38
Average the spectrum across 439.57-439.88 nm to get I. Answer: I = 124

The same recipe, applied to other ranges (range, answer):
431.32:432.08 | 110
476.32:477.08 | 132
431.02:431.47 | 71.8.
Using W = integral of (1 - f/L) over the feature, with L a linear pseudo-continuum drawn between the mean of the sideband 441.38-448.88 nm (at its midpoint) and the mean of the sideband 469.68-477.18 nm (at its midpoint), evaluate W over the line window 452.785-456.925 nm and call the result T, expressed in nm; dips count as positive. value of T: -0.09 nm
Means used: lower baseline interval 124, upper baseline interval 138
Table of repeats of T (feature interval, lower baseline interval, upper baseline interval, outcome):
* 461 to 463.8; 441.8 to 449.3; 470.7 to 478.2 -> -0.146 nm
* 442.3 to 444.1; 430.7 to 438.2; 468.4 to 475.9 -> -0.161 nm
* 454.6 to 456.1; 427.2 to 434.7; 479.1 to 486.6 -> -0.247 nm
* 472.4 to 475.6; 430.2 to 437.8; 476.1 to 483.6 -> -0.136 nm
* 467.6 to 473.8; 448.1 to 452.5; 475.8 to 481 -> 0.012 nm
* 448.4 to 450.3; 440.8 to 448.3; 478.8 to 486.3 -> -0.181 nm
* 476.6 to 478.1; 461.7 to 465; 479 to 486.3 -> 0.066 nm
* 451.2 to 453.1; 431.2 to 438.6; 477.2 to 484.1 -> -0.157 nm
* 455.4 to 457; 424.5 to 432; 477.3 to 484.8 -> -0.301 nm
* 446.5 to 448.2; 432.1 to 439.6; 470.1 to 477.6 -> -0.178 nm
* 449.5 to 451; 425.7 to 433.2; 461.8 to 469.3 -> -0.294 nm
